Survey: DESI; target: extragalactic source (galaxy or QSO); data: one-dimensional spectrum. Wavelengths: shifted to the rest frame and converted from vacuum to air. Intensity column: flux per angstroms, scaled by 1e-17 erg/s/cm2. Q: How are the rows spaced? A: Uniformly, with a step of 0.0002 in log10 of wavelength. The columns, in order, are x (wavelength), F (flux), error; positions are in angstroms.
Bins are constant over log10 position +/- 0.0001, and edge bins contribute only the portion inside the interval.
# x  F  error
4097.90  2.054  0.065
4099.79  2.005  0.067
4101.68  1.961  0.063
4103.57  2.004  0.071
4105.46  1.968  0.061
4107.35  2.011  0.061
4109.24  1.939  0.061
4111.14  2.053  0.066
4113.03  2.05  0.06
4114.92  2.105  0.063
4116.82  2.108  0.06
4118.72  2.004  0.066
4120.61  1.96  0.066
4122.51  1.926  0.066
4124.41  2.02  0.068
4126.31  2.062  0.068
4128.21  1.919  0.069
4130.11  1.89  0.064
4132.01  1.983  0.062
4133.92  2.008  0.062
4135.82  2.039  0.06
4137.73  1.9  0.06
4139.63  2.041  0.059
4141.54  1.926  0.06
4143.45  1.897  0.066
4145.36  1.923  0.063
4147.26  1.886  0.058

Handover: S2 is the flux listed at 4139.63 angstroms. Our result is 2.041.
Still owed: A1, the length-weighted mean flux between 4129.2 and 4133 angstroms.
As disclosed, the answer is 1.94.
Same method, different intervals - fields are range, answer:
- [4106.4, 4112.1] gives 2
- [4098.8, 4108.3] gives 1.99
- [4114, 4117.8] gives 2.1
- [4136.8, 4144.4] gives 1.94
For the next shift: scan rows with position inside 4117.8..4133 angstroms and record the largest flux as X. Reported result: 2.062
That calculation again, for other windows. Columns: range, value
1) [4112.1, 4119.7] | 2.108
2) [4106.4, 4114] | 2.053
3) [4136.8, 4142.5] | 2.041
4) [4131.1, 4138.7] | 2.039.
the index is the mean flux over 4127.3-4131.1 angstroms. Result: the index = 1.91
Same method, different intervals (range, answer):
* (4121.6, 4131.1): 1.96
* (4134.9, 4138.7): 1.97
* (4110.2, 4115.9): 2.07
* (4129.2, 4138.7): 1.96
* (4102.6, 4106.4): 1.99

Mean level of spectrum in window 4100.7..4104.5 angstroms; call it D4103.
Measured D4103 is 1.98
